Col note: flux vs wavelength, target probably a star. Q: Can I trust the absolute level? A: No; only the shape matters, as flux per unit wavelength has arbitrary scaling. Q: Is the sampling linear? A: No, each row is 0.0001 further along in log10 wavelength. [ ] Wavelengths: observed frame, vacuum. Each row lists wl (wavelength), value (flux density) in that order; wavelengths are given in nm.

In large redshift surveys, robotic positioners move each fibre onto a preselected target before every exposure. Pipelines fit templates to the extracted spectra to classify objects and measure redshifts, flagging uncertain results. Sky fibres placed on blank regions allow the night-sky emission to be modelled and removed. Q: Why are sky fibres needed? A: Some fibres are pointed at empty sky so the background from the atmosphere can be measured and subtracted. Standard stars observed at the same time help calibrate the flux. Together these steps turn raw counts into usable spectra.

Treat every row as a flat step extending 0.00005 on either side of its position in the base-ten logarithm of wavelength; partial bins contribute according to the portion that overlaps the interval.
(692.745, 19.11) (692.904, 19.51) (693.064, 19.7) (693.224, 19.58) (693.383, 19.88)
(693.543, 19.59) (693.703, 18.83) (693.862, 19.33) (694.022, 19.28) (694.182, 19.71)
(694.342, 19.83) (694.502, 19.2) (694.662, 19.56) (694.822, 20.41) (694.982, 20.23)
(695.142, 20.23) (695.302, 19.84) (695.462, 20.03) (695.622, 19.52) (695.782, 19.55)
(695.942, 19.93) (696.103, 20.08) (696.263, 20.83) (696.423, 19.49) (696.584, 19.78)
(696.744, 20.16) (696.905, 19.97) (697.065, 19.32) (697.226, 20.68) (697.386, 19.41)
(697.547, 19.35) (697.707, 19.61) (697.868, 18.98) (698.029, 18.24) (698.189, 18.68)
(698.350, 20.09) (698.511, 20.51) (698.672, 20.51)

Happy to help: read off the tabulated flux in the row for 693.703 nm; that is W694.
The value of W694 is 18.83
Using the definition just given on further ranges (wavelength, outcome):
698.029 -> 18.24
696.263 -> 20.83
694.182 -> 19.71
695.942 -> 19.93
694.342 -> 19.83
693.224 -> 19.58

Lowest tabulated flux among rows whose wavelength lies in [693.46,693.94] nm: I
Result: 18.83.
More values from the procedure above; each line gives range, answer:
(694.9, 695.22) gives 20.23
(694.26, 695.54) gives 19.2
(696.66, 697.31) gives 19.32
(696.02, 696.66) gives 19.49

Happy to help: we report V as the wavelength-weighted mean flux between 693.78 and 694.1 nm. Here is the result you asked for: 19.3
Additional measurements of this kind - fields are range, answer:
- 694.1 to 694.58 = 19.6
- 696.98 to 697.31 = 20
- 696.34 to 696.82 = 19.8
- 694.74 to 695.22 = 20.3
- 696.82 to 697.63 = 19.8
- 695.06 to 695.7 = 19.9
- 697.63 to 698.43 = 19.1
